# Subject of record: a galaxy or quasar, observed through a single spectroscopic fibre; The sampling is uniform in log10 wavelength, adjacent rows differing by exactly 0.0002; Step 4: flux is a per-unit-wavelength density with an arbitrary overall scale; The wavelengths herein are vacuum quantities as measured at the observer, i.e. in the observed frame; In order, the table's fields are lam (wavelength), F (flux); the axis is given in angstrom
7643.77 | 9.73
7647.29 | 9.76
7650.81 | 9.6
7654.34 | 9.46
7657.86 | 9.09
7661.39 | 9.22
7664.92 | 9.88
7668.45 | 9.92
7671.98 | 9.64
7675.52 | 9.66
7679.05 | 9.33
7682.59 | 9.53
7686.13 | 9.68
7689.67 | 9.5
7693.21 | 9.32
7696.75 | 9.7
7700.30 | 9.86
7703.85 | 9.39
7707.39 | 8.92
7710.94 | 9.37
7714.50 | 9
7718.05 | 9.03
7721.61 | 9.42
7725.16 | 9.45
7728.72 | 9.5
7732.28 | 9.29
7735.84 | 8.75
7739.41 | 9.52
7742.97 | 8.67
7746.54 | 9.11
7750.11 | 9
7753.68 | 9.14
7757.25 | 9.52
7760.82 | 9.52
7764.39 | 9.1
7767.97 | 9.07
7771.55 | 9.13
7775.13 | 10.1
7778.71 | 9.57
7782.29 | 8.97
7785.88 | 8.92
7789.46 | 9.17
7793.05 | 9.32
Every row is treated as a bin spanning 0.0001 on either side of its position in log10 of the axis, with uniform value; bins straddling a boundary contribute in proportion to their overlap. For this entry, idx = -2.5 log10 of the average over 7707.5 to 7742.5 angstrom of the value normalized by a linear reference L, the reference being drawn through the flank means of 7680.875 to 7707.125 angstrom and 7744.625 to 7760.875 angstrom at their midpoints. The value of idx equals 0.02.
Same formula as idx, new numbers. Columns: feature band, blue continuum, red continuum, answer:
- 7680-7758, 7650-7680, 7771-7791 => 0.016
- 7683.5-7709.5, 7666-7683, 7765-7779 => 0.012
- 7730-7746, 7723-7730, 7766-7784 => 0.044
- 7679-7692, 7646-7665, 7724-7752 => -0.020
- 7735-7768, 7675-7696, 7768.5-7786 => 0.029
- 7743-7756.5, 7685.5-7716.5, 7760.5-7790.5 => 0.031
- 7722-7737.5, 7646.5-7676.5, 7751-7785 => 0.017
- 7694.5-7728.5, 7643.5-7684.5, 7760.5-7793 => 0.010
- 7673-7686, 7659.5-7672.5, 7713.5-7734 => 0.005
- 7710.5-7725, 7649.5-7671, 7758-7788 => 0.023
